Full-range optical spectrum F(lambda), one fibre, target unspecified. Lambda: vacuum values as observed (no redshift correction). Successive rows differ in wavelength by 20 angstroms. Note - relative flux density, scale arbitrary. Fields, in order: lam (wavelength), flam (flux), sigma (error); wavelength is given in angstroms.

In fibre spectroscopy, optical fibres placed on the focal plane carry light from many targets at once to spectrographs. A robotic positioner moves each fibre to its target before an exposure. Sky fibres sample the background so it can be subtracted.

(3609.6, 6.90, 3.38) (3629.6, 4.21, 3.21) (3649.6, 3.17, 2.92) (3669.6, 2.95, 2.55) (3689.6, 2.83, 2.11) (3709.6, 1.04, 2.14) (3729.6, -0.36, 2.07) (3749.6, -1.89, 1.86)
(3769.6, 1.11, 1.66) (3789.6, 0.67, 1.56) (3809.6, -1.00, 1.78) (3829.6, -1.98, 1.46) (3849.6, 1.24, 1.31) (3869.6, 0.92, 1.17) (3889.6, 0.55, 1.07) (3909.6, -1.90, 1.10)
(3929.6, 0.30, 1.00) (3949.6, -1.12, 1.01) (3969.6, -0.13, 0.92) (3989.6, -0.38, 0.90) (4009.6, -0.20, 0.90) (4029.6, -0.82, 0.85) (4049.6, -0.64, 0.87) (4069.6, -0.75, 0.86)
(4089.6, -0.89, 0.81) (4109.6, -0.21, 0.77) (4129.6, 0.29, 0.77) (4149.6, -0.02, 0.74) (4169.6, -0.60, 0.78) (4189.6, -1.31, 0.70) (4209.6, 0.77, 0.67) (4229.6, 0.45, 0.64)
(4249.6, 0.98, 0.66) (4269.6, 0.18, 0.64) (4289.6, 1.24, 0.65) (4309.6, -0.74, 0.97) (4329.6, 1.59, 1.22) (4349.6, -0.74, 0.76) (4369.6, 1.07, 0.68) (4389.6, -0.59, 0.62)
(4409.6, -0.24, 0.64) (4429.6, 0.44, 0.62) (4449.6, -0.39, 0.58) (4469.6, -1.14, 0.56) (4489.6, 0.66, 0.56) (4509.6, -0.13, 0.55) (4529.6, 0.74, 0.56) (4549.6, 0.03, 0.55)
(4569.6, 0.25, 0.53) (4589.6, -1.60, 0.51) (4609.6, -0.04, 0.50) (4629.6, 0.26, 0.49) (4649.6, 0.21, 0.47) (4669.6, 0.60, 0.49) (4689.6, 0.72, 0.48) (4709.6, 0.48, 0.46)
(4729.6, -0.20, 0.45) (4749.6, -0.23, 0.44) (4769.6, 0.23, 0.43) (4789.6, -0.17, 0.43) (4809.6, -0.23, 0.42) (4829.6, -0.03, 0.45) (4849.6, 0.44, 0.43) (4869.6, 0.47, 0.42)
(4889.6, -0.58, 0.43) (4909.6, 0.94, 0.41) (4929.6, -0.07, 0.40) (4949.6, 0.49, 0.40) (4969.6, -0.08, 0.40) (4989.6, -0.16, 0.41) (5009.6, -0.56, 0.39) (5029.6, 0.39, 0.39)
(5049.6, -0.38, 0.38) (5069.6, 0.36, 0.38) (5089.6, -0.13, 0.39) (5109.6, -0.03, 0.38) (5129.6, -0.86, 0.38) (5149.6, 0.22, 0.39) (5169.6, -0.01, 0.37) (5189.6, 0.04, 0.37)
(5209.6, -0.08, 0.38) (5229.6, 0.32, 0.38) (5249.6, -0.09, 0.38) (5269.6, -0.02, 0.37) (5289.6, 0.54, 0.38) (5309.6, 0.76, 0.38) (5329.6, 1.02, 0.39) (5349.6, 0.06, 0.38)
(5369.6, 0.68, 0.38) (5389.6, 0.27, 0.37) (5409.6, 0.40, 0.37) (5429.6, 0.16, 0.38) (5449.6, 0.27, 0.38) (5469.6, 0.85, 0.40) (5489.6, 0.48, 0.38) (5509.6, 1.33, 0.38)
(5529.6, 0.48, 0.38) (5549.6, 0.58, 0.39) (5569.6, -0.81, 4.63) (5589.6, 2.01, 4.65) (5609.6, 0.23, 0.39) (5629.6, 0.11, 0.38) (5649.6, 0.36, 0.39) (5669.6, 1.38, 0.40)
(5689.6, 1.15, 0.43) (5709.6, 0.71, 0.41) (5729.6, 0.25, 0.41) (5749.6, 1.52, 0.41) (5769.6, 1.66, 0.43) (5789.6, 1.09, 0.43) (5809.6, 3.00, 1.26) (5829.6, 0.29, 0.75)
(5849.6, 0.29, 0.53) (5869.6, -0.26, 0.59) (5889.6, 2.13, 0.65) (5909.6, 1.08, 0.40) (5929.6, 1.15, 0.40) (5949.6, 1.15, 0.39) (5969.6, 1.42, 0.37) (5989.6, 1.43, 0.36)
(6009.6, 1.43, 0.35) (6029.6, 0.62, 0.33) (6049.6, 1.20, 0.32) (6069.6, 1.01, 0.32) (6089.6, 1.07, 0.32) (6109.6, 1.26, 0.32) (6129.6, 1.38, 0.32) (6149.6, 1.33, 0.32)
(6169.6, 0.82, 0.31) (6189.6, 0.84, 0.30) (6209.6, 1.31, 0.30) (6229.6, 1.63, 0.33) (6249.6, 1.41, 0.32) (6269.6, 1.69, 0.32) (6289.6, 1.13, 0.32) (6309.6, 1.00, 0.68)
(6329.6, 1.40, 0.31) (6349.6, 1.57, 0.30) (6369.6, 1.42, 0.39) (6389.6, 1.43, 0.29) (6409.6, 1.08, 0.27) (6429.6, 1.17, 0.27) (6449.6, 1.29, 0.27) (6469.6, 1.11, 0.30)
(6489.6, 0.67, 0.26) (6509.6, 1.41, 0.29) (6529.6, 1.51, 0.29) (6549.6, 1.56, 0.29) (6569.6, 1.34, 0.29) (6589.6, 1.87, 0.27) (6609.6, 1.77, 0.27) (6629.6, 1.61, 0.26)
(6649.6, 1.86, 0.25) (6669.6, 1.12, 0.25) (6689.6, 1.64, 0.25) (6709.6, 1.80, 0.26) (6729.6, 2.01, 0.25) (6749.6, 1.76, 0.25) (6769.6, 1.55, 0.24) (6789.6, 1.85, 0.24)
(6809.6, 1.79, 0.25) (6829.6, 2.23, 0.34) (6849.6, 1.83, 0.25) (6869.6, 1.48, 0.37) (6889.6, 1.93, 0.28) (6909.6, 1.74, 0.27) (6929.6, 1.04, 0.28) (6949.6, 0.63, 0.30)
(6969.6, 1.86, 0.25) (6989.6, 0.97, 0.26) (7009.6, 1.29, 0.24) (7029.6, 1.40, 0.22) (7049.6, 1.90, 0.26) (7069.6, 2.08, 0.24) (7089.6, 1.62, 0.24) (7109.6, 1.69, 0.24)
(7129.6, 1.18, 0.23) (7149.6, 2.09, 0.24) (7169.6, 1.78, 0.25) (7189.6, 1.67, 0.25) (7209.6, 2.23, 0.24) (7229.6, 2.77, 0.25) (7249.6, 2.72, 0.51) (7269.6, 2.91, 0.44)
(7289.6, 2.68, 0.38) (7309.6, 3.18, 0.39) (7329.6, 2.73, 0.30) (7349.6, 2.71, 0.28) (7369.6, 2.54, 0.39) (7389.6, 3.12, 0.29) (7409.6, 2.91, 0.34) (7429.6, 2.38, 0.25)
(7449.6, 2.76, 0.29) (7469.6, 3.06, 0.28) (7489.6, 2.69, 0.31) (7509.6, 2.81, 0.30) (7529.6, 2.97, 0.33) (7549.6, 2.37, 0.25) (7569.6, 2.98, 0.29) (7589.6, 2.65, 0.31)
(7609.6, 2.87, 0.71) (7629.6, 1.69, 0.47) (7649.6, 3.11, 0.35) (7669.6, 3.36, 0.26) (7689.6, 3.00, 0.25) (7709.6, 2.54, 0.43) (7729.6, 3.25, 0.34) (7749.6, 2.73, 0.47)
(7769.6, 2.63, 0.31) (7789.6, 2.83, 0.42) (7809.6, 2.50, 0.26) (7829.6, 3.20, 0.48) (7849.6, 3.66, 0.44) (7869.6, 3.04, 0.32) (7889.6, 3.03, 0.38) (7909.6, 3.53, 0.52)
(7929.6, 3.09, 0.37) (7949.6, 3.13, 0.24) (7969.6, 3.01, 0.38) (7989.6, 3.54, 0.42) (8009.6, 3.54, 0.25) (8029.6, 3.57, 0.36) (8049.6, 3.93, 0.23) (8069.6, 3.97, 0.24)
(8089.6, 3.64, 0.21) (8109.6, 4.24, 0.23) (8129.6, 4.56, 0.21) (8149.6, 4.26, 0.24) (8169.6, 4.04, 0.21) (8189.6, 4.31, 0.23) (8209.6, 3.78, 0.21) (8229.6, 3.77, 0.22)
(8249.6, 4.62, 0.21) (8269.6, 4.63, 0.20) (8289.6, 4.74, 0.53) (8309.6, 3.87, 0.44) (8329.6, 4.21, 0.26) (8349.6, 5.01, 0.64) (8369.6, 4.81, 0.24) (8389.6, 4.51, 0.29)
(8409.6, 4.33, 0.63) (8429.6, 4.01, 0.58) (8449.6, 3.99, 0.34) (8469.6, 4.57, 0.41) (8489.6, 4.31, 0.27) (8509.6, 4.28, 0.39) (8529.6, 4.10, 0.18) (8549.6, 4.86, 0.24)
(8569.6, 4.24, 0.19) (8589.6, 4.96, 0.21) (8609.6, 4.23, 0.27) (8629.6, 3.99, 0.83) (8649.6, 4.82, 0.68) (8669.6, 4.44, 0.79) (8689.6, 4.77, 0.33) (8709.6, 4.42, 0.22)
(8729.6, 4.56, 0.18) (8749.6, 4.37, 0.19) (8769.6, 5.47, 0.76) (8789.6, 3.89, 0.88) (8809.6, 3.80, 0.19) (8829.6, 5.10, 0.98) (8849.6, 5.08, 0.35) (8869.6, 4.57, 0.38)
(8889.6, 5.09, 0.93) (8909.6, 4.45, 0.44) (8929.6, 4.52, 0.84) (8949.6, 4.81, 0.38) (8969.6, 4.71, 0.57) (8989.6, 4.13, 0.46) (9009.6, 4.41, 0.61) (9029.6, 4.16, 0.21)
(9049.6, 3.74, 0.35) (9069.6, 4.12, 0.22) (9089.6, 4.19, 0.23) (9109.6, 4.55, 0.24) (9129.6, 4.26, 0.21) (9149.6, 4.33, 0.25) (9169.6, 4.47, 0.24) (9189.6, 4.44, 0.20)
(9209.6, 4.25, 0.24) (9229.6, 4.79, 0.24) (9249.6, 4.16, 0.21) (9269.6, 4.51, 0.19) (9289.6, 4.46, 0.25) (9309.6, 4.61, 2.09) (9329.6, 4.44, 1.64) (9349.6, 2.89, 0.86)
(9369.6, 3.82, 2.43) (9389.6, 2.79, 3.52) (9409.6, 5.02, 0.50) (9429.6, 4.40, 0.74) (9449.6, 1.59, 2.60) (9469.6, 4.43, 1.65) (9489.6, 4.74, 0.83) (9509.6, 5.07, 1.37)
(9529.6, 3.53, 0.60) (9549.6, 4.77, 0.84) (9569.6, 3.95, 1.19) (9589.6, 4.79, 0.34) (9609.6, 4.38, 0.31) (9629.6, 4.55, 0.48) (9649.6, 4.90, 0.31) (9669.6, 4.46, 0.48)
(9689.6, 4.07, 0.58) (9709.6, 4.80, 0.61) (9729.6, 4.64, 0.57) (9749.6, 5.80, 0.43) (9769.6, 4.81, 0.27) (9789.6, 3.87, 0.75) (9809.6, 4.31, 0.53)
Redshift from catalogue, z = 0.81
